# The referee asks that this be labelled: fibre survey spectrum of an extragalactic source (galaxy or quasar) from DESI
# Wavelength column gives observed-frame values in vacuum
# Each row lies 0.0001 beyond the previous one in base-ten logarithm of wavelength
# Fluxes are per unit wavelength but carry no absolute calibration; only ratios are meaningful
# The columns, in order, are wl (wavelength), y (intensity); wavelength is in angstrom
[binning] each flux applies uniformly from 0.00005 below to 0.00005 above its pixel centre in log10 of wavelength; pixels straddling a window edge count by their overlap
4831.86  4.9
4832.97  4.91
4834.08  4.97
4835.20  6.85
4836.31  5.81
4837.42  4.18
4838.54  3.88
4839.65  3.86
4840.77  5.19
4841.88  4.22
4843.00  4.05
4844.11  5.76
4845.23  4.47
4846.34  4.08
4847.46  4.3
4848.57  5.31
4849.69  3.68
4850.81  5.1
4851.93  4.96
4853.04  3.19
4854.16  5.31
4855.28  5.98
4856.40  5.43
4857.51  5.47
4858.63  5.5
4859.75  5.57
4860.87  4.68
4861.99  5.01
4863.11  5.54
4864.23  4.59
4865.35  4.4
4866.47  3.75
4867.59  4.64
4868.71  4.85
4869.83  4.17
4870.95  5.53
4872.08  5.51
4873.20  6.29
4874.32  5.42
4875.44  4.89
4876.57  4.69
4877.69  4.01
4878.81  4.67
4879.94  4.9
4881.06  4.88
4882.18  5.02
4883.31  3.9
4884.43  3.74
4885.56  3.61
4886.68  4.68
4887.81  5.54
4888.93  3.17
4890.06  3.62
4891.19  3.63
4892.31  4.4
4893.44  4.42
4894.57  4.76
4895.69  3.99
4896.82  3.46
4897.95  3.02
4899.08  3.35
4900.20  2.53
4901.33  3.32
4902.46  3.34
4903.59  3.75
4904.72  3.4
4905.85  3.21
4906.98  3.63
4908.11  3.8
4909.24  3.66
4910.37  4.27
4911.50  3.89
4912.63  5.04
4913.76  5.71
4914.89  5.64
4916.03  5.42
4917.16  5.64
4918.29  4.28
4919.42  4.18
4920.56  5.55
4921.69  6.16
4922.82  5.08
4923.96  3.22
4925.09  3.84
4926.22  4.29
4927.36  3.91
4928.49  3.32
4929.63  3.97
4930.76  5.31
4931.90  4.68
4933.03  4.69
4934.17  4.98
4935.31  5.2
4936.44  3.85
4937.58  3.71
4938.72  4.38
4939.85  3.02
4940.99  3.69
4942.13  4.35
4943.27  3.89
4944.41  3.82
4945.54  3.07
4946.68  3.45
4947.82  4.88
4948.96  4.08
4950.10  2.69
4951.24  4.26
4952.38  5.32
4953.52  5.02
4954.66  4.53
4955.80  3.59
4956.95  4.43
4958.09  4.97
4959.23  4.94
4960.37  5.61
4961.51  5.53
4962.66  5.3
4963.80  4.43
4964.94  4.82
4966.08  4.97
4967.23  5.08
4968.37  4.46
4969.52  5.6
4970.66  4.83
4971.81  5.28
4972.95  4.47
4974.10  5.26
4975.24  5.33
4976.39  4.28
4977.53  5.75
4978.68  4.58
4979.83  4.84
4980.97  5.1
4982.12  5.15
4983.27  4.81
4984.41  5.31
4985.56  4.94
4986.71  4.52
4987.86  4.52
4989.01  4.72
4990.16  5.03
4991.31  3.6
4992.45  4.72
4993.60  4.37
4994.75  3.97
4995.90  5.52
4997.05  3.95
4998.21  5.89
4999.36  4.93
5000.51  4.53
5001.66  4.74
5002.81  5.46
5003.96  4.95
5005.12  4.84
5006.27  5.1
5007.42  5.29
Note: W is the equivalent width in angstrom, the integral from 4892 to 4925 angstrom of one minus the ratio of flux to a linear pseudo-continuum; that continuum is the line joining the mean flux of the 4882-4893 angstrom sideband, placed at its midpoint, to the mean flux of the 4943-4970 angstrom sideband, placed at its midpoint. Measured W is 0.3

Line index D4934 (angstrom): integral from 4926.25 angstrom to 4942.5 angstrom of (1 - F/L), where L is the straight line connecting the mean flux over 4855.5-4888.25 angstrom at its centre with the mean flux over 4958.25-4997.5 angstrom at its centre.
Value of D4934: 2.17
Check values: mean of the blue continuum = 4.87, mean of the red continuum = 4.87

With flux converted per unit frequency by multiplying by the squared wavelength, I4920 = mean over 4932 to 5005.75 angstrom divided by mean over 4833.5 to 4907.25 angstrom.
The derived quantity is 1.07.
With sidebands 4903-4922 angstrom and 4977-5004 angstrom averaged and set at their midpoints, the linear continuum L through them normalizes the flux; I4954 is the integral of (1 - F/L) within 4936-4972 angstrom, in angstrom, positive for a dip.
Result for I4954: 2.0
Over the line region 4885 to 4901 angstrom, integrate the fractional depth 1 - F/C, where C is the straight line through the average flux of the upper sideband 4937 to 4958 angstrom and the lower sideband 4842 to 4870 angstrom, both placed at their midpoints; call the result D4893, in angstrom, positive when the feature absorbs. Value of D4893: 2.2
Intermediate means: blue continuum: 4.79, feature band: 3.86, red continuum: 4.03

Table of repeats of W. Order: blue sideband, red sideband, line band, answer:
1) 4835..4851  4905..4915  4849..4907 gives 0.19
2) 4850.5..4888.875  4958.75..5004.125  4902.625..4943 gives 4.31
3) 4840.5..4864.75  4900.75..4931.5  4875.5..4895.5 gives 1.11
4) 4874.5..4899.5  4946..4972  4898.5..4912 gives 2.58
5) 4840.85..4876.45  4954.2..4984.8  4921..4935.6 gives 1.22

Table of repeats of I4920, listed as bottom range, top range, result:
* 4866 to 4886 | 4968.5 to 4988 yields 1.10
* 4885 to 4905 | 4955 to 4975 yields 1.34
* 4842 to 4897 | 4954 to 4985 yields 1.10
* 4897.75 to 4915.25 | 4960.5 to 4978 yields 1.34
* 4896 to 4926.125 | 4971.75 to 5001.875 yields 1.19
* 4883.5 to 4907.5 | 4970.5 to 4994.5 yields 1.33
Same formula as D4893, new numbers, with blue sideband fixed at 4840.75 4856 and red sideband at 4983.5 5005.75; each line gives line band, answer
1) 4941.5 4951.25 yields 1.91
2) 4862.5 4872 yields -0.08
